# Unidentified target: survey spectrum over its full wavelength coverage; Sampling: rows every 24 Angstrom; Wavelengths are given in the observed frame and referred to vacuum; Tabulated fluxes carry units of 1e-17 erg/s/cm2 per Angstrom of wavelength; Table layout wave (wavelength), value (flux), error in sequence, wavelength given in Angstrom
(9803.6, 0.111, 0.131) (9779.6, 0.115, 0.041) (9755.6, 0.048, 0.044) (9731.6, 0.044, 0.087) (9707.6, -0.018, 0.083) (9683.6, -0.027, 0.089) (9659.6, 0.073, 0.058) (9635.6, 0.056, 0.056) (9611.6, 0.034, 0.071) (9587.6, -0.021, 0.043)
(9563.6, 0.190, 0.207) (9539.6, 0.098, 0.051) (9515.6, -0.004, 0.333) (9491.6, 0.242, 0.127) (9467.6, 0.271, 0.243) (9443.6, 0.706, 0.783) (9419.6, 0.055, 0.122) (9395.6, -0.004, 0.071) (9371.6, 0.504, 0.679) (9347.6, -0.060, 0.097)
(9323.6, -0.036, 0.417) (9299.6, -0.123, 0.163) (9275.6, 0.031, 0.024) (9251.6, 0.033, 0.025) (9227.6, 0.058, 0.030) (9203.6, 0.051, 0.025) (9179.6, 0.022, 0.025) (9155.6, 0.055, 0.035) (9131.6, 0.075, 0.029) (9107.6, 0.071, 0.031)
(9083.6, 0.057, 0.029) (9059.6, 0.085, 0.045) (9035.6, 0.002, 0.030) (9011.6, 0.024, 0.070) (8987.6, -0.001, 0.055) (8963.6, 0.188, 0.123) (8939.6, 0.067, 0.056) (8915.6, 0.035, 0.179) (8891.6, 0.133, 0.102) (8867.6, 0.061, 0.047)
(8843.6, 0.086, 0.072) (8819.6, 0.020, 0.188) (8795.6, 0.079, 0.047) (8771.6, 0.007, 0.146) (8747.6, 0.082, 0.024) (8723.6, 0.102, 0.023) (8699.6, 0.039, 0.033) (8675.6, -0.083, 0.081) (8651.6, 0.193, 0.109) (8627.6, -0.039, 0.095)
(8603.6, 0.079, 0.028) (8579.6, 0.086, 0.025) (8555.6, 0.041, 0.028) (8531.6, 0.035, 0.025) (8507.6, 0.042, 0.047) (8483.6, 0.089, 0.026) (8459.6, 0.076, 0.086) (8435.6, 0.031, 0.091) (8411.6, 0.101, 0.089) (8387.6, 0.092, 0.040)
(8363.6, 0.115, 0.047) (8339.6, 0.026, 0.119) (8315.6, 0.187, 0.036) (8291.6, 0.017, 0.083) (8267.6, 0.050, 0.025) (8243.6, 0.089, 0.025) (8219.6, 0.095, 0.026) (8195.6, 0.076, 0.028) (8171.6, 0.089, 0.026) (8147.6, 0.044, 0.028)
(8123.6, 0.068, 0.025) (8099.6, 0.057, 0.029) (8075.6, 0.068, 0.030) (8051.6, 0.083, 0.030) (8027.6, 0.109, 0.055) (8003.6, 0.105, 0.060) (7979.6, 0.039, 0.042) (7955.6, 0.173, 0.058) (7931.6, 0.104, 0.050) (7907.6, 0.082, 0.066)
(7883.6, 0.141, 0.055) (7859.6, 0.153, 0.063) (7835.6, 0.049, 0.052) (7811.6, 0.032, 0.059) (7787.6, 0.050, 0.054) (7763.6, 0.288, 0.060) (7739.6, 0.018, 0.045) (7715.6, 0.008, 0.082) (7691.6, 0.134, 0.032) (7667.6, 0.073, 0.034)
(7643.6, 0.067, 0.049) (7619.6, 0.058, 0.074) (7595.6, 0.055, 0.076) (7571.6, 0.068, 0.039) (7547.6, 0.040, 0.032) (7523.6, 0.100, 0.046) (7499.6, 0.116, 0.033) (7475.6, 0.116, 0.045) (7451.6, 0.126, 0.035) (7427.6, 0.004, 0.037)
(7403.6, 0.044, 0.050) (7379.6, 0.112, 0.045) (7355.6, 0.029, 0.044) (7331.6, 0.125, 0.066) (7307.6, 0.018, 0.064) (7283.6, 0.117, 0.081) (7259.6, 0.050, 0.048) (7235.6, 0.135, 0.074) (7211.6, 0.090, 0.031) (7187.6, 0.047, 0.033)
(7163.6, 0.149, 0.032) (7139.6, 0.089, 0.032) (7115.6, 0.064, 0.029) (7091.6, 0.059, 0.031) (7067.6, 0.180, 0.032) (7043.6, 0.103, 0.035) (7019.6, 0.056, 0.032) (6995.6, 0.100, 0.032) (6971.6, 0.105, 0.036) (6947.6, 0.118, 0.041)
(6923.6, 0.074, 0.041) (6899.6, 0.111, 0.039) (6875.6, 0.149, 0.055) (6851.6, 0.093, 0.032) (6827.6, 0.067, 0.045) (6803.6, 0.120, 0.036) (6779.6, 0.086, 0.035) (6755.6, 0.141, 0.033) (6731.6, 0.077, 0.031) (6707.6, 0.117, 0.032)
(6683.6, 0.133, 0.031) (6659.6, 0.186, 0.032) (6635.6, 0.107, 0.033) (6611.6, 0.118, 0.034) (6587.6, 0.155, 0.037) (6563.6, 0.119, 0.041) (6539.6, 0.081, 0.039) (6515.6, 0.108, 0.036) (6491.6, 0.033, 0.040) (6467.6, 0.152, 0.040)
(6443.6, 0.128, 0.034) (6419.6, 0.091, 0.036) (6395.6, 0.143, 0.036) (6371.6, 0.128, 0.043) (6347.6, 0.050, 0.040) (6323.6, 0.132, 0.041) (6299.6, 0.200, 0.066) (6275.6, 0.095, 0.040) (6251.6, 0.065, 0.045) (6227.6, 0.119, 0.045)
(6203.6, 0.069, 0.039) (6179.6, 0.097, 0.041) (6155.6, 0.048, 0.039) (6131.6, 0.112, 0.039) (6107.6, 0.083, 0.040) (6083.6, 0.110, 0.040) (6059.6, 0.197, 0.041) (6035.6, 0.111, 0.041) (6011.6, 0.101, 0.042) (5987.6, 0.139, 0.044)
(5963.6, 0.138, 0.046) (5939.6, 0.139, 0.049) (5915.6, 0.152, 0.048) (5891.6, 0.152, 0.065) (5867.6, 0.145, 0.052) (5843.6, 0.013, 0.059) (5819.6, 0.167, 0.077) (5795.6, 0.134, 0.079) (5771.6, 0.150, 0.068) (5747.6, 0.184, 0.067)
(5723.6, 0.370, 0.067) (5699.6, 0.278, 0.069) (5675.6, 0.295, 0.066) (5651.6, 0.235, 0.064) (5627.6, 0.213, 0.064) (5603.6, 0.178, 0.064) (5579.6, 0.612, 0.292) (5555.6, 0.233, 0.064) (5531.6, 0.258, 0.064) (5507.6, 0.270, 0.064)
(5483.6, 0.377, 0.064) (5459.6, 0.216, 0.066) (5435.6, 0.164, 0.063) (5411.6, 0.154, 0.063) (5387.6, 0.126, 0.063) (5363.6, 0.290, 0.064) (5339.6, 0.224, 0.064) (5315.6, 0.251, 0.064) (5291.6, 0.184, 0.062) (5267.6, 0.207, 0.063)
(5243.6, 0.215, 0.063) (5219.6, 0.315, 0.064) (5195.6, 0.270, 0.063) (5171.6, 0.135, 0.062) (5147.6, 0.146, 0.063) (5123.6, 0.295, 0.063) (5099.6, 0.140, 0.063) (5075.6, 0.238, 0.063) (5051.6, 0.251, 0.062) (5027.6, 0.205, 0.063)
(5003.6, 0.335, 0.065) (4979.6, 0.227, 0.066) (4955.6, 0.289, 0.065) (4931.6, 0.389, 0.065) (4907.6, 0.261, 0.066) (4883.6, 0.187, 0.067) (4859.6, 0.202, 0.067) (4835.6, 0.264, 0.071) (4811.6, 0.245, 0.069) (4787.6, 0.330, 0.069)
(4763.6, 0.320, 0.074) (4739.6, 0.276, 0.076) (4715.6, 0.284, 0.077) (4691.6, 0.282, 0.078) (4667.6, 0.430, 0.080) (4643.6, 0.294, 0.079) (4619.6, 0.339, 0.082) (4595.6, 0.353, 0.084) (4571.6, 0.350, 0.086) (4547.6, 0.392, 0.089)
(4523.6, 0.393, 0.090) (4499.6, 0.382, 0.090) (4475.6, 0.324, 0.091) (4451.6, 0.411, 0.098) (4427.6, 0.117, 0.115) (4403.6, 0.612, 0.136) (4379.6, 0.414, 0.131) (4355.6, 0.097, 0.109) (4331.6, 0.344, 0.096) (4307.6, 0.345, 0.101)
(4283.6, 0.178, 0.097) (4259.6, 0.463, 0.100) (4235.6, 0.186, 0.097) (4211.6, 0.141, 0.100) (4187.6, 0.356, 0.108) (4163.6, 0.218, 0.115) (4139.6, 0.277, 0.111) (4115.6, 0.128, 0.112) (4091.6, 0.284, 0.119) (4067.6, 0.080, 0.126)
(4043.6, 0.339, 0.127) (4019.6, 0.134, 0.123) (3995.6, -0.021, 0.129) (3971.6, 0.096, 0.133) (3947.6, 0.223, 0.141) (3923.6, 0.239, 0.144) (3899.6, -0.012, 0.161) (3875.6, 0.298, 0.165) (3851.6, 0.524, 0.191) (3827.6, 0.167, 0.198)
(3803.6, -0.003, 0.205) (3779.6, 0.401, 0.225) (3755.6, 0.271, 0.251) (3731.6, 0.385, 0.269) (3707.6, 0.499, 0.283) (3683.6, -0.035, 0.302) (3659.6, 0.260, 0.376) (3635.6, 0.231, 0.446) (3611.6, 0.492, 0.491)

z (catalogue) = 0.18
